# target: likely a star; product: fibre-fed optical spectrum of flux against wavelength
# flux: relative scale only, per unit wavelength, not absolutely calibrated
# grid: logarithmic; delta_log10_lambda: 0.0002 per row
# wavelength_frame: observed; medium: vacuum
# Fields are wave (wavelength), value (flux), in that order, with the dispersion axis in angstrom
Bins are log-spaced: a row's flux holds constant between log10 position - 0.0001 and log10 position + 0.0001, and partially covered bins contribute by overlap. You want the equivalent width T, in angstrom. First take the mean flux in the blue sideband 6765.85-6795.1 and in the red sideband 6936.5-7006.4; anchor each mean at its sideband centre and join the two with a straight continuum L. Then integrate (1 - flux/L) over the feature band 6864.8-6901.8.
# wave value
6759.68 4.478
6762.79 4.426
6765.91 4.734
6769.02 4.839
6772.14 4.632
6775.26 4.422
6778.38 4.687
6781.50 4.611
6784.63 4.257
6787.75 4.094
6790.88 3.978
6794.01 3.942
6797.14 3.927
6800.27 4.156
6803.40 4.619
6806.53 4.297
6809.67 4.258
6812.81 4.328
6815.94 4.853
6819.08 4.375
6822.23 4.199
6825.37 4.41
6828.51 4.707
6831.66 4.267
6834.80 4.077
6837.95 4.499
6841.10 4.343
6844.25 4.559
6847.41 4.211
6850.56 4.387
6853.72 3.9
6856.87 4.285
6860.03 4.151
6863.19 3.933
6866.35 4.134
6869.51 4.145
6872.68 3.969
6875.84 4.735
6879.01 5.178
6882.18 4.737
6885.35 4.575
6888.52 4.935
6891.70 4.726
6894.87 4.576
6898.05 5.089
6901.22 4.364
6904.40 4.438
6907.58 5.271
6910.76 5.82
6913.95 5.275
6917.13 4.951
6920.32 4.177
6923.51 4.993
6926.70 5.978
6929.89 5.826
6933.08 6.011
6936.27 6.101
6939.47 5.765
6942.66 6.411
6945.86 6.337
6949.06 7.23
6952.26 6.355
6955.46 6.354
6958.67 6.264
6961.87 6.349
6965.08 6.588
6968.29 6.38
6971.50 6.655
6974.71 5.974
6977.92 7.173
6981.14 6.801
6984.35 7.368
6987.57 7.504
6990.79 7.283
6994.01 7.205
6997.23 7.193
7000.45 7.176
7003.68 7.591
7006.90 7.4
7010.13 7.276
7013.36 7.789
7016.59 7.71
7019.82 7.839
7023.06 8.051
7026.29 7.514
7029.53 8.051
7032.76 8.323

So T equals 7.0 angstrom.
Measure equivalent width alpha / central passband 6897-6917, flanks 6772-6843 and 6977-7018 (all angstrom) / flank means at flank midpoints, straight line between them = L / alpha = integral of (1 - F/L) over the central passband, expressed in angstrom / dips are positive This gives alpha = 3.0 angstrom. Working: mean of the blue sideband 4.34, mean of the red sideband 7.34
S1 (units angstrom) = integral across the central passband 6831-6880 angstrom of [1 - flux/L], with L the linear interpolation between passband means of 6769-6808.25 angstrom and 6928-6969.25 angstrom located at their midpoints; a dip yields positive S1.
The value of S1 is 8.17 angstrom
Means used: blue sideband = 4.32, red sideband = 6.3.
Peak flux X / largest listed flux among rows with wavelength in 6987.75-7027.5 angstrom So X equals 8.051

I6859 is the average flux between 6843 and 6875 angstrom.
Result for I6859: 4.18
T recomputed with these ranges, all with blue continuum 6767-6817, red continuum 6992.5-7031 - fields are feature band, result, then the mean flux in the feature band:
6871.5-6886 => 2.5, 4.66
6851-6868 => 4.0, 4.1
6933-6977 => 2.4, 6.37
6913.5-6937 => 3.4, 5.4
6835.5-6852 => 2.4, 4.38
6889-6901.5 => 2.4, 4.74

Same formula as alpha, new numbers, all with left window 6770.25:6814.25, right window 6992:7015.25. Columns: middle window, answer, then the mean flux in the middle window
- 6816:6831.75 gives 1.04 angstrom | 4.45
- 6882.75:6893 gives 1.71 angstrom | 4.74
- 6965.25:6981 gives 0.82 angstrom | 6.57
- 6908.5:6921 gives 1.95 angstrom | 5.13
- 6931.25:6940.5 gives 0.62 angstrom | 5.97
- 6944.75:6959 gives 0.19 angstrom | 6.53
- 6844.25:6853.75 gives 1.58 angstrom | 4.27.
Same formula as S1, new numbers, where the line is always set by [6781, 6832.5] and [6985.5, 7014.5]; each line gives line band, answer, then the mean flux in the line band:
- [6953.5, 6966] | 0.66 angstrom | 6.38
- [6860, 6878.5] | 3.71 angstrom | 4.24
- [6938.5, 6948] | 0.32 angstrom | 6.26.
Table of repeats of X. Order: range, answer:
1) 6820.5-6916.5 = 5.82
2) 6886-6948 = 6.411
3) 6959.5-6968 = 6.588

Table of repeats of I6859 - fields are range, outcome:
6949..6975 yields 6.44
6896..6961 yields 5.65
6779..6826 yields 4.29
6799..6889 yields 4.38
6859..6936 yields 4.86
